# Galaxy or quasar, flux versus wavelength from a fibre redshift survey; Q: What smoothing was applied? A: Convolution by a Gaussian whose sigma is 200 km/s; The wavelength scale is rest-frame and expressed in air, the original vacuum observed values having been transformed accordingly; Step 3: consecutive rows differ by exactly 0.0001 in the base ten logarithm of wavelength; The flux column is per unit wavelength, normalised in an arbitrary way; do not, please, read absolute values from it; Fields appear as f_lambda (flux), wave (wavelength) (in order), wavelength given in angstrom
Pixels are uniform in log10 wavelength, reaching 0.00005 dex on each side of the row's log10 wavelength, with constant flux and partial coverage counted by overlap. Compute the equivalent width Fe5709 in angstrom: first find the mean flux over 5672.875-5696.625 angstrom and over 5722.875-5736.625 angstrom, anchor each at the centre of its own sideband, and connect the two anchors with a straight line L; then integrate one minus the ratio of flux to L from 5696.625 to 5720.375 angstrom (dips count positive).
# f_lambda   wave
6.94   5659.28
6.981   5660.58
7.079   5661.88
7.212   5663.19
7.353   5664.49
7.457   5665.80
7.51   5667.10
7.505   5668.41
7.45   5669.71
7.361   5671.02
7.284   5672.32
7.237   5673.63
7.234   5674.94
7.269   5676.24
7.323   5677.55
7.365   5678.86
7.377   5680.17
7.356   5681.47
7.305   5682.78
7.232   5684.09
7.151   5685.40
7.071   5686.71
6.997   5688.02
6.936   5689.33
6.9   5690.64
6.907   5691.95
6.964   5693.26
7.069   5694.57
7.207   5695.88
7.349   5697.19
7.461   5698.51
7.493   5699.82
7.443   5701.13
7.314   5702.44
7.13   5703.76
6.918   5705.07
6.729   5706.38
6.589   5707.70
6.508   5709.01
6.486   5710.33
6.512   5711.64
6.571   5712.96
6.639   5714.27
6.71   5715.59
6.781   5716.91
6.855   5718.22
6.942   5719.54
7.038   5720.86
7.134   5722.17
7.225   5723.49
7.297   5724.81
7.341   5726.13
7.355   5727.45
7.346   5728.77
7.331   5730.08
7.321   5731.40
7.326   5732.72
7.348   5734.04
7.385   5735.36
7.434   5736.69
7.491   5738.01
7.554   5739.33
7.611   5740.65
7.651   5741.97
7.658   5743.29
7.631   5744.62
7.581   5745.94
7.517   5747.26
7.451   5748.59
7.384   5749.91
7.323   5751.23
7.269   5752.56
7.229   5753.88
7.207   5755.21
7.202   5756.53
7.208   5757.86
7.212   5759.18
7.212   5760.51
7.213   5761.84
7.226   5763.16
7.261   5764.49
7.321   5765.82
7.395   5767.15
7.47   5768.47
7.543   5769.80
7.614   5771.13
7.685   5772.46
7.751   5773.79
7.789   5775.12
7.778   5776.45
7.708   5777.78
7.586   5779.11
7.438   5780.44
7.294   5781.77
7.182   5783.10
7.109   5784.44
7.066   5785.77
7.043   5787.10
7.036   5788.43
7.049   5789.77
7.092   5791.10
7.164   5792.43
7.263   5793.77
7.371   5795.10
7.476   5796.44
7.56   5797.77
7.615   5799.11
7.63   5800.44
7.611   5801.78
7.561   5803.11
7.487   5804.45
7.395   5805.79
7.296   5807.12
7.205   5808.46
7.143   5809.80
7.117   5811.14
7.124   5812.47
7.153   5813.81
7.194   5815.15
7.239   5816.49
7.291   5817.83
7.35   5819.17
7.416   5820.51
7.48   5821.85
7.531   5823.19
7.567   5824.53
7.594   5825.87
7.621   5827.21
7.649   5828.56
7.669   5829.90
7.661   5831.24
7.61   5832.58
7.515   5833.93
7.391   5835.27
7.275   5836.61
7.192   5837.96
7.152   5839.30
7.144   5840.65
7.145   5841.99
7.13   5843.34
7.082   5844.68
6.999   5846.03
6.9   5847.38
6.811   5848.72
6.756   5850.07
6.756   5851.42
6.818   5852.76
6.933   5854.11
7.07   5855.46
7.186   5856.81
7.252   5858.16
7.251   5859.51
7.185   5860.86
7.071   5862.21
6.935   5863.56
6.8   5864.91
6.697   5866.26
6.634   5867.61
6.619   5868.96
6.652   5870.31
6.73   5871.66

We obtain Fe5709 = 1.1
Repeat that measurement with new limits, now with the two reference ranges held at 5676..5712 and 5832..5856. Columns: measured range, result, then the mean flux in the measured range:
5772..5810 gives -1.6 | 7.39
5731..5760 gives -1.3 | 7.41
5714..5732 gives 0.0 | 7.1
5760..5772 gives -0.5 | 7.37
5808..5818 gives -0.1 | 7.18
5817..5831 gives -0.8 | 7.52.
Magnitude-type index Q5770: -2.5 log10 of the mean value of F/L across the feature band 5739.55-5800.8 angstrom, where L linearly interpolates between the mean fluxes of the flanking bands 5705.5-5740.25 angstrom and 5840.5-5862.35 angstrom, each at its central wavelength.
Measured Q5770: -0.053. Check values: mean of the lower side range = 7.05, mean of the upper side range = 7.02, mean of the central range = 7.39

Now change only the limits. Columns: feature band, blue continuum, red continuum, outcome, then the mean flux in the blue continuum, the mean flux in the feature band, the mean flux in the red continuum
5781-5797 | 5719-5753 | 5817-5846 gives 0.032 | 7.38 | 7.18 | 7.39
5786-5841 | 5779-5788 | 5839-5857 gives -0.038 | 7.22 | 7.36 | 6.98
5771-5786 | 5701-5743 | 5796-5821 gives -0.034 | 7.11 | 7.51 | 7.36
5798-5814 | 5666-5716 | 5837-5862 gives -0.047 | 7.11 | 7.37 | 7.04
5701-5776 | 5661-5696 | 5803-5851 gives 0.002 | 7.23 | 7.24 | 7.29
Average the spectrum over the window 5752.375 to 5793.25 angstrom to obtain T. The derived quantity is 7.33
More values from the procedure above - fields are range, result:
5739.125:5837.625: 7.4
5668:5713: 7.12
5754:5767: 7.23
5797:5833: 7.44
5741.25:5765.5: 7.36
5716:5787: 7.36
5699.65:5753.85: 7.18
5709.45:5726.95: 6.88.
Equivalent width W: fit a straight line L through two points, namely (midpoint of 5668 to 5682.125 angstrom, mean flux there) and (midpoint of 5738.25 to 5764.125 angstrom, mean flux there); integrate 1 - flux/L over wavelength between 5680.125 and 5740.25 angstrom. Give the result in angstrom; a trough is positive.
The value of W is 2.1 angstrom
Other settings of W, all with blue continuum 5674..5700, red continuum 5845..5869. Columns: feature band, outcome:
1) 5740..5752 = -0.7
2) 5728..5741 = -0.5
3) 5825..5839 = -1.1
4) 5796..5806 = -0.8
